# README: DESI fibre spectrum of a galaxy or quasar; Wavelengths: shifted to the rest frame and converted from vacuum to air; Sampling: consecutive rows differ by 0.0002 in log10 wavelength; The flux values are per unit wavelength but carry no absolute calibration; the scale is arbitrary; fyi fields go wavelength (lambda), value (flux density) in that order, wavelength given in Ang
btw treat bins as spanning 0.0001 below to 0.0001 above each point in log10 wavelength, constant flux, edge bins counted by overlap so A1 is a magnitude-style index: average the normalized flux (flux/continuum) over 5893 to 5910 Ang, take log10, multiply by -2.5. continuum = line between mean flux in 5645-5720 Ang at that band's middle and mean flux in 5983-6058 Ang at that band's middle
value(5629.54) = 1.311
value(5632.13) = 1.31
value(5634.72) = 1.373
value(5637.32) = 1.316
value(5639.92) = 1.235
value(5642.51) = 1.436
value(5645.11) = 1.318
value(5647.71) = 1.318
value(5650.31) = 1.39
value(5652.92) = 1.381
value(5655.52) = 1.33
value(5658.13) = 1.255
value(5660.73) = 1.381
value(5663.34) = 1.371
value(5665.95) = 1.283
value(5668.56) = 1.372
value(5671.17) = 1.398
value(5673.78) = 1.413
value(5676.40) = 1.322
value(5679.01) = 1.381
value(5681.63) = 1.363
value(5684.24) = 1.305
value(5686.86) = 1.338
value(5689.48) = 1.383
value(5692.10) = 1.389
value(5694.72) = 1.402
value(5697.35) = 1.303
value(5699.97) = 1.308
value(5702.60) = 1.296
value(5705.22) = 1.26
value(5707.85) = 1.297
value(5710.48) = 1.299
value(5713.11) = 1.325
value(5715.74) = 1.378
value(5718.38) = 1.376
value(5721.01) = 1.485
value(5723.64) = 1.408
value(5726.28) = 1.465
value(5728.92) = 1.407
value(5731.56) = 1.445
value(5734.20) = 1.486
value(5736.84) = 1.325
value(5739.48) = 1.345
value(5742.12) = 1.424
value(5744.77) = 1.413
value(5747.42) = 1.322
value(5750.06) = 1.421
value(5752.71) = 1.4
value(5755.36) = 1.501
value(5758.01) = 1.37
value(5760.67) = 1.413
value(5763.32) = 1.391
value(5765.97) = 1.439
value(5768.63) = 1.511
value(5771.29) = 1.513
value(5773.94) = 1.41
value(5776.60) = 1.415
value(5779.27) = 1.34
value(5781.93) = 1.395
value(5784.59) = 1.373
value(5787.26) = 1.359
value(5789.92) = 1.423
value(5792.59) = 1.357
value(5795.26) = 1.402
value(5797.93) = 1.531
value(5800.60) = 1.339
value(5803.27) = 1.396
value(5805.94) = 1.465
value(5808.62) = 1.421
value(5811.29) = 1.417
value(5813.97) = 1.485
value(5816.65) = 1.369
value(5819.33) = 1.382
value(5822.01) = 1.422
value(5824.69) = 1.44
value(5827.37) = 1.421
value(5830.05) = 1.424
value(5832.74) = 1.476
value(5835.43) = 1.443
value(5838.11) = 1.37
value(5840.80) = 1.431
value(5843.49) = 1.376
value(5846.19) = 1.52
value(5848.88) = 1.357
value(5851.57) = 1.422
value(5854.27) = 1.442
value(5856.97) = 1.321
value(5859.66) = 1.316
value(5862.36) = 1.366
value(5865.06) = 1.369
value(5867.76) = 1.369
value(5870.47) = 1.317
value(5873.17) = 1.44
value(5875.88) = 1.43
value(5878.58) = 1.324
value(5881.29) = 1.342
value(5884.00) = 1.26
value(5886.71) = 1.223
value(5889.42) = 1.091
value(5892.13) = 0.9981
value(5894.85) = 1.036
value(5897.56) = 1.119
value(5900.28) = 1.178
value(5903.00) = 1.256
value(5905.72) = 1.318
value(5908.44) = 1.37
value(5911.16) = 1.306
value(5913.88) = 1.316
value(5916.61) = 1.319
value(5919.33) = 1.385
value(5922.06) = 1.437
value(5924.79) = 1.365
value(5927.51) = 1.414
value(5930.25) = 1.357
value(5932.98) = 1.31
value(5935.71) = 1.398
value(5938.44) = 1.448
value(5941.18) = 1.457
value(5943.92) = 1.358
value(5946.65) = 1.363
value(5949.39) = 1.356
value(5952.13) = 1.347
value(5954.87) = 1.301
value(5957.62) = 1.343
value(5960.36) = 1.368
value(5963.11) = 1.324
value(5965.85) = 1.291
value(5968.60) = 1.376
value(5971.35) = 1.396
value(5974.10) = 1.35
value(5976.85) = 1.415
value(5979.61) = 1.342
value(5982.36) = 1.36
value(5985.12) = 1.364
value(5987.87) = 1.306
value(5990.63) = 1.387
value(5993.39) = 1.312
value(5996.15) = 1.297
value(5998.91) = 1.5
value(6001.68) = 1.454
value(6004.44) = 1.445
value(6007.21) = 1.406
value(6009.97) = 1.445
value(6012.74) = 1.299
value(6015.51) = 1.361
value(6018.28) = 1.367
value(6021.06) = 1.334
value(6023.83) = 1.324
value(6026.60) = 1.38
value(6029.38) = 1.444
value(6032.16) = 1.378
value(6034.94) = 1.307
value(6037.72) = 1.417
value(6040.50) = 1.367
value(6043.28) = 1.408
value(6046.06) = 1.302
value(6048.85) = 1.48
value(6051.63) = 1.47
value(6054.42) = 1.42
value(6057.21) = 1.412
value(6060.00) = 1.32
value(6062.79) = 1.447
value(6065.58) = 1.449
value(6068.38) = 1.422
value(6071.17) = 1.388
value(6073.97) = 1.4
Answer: 0.137 mag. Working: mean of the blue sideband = 1.34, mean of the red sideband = 1.38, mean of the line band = 1.21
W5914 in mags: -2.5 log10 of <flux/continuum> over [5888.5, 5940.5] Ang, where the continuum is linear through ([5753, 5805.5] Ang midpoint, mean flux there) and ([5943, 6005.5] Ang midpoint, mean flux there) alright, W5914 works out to 0.07 mag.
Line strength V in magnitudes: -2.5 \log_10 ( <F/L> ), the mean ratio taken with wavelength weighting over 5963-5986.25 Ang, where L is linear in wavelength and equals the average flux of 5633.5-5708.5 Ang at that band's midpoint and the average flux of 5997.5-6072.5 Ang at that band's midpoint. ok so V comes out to 0.02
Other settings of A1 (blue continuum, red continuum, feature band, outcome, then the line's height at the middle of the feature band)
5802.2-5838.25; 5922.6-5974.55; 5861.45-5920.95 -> 0.09 mag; 1.39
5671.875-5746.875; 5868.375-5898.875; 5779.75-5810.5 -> -0.08 mag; 1.3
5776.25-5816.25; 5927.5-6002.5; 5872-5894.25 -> 0.11 mag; 1.39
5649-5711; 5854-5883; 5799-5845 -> -0.05 mag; 1.36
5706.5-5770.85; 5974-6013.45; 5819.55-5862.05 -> -0.01 mag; 1.39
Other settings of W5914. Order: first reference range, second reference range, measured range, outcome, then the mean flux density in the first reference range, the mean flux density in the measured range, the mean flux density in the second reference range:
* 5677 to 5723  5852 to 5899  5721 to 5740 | -0.07 mag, 1.35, 1.42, 1.28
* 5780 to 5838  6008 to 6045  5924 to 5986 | 0.02 mag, 1.41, 1.37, 1.37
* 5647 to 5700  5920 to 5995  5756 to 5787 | -0.05 mag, 1.35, 1.42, 1.36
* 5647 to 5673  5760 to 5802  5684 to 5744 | 0.01 mag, 1.35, 1.37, 1.41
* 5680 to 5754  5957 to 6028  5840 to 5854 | -0.04 mag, 1.37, 1.42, 1.37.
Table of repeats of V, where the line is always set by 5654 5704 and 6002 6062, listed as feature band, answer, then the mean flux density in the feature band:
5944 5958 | 0.03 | 1.34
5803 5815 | -0.06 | 1.44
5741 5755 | -0.04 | 1.4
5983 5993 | 0.03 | 1.35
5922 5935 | 0.00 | 1.37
